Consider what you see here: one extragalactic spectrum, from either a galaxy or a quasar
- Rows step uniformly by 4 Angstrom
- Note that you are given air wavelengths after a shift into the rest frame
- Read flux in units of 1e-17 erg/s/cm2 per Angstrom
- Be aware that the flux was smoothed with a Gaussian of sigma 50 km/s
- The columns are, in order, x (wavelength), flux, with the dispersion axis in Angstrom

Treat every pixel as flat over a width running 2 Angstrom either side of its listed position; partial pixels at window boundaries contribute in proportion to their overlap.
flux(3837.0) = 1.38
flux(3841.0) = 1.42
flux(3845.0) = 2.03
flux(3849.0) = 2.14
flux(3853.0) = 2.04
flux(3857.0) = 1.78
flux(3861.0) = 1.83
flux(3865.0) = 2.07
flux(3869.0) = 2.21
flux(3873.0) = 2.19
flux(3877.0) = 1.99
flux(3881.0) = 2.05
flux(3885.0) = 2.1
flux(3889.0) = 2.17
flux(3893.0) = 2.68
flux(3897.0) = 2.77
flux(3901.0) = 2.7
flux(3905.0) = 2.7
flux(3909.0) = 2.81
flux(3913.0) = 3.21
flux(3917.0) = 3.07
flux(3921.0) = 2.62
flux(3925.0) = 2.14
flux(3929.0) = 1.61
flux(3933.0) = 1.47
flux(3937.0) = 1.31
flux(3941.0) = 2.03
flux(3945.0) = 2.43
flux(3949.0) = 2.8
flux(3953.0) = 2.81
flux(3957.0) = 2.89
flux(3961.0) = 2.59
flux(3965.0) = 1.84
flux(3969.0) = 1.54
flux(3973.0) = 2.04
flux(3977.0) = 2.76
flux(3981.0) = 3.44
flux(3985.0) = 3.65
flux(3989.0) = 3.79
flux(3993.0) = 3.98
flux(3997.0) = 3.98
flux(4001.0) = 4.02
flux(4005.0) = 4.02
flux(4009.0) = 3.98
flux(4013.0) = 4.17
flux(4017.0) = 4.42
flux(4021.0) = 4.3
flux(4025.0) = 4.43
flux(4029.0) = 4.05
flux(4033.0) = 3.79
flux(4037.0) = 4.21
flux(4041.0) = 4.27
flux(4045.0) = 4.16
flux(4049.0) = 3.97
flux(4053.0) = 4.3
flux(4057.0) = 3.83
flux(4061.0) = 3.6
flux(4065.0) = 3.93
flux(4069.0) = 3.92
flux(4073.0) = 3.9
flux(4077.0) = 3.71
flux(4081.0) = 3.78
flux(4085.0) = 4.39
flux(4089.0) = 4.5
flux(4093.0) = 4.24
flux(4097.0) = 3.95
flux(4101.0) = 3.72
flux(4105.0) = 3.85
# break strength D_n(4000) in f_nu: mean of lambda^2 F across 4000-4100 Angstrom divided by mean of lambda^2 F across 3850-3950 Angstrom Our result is 1.9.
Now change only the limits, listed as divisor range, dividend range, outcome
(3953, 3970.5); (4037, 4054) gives 1.89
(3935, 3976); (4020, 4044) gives 1.93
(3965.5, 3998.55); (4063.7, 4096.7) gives 1.38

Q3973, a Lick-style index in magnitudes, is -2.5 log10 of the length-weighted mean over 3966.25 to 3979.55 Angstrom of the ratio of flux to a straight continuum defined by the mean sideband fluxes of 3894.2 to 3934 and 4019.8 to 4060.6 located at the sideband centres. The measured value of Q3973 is 0.46 mag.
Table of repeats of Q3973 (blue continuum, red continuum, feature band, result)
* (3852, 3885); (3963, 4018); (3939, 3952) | 0.18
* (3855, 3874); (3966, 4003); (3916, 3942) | 0.30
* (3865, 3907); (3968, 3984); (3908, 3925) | -0.17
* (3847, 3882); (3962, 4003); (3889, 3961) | 0.04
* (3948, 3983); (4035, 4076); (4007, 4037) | -0.21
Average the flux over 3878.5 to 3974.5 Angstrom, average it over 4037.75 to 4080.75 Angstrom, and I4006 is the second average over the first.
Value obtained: 1.7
